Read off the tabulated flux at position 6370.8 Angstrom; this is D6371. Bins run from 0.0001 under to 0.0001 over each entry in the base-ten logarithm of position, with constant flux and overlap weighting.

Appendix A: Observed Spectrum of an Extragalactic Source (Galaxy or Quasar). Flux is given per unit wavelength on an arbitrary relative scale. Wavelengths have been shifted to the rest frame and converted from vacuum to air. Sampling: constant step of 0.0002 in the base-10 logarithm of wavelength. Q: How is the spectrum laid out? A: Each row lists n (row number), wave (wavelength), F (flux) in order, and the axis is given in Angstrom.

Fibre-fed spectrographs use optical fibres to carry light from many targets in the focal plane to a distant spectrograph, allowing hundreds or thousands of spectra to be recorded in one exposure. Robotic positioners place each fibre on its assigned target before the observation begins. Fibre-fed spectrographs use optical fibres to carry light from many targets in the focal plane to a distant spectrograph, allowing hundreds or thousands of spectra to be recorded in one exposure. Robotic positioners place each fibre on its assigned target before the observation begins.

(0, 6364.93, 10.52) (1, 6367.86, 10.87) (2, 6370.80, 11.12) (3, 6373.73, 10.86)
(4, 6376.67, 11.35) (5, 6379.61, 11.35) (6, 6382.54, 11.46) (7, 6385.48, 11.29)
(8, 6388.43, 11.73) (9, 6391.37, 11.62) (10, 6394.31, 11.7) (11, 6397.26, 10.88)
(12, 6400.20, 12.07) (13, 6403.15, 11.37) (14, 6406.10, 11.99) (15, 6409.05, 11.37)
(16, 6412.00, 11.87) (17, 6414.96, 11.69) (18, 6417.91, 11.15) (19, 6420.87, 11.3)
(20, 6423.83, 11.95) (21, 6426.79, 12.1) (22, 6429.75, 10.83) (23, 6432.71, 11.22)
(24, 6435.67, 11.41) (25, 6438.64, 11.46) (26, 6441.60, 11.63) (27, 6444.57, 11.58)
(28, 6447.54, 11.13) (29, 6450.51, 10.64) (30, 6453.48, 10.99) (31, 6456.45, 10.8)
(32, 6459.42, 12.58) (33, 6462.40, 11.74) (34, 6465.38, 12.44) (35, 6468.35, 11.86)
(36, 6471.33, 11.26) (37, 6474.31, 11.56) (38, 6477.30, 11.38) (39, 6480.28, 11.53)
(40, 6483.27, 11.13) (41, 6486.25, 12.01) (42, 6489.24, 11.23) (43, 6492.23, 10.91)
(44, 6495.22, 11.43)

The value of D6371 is 11.12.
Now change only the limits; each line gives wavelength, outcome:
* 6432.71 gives 11.22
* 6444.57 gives 11.58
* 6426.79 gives 12.1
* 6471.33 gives 11.26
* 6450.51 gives 10.64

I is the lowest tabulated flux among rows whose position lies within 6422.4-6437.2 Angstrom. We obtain 10.83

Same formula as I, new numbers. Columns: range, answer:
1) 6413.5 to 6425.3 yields 11.15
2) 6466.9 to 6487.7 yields 11.13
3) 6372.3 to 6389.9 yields 10.86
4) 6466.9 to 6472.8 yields 11.26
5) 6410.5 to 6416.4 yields 11.69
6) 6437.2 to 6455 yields 10.64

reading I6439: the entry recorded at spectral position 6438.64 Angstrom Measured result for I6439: 11.46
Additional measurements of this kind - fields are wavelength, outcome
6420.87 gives 11.3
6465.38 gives 12.44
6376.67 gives 11.35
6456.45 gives 10.8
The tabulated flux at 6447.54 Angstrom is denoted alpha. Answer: 11.13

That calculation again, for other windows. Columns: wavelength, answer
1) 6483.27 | 11.13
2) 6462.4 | 11.74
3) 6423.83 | 11.95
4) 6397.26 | 10.88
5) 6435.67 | 11.41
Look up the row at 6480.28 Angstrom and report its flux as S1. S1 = 11.53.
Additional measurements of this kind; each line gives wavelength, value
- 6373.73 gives 10.86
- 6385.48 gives 11.29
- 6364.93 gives 10.52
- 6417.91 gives 11.15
